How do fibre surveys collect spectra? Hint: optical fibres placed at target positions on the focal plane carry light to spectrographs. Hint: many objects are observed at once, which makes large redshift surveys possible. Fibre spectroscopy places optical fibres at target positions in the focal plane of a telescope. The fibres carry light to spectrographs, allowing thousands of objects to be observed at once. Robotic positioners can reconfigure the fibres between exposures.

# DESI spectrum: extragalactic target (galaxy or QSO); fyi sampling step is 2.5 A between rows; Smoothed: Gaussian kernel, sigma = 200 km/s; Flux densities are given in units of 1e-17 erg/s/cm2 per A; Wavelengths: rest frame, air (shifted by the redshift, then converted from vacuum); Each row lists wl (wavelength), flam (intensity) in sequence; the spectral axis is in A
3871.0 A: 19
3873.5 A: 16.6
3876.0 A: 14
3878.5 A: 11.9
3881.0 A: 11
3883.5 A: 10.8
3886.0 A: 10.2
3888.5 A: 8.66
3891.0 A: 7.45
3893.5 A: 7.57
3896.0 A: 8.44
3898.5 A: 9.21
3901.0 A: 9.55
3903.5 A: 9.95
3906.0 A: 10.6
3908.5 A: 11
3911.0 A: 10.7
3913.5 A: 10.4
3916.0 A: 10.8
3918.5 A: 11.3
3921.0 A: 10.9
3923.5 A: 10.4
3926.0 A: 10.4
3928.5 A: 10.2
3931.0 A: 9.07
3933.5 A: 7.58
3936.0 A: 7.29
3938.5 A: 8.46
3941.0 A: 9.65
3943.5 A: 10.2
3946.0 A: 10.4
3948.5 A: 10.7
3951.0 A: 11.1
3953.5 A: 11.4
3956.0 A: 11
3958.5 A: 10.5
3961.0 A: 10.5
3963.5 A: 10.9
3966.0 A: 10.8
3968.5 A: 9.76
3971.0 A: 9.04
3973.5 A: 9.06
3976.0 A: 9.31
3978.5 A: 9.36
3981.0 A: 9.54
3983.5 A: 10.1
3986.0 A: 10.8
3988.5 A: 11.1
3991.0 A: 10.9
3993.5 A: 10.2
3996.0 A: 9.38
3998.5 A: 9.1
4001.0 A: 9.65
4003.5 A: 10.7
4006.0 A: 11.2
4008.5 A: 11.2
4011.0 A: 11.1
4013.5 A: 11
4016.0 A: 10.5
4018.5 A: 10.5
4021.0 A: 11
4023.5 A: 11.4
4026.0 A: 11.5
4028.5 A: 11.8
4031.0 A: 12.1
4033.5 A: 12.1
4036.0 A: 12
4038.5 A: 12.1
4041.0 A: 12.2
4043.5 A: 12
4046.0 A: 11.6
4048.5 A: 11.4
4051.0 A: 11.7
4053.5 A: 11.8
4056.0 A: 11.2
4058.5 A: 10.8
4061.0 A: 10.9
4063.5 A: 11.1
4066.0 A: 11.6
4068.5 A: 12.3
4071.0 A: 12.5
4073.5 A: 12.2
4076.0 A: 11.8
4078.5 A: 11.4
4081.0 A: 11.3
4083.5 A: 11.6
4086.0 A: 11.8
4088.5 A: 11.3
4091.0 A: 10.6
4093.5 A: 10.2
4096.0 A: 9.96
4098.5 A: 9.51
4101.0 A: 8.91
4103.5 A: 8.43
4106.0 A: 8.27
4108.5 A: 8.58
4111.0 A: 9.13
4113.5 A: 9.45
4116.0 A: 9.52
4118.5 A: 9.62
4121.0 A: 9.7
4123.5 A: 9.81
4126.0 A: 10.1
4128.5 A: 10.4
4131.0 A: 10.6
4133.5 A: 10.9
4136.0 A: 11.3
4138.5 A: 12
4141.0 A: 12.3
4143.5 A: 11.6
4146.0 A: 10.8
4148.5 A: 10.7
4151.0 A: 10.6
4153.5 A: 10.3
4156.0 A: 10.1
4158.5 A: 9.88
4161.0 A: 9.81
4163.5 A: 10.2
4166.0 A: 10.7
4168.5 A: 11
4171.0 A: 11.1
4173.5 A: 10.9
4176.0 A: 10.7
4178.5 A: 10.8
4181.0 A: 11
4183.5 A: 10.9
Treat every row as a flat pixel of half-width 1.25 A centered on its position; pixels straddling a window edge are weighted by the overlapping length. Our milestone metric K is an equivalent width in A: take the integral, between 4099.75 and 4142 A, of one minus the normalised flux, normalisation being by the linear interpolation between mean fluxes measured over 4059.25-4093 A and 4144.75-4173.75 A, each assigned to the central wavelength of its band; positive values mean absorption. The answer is 3.9 A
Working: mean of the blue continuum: 11.5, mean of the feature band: 9.93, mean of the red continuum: 10.5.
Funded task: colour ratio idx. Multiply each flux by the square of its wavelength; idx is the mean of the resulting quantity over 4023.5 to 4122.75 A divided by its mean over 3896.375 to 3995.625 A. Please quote 1.15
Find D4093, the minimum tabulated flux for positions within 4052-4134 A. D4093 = 8.27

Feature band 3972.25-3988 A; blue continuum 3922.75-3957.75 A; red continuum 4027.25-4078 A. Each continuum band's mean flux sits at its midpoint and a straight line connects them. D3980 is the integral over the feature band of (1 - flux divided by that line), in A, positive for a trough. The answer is 1.1 A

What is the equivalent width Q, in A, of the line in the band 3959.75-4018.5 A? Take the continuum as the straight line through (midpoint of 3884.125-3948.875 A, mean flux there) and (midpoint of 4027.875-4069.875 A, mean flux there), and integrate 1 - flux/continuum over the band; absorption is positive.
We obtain 2.9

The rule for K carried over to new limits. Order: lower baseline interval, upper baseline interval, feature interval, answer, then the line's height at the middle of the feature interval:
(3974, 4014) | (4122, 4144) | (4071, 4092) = -1.7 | 10.7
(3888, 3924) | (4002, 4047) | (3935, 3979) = 2.1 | 10.5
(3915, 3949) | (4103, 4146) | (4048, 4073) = -3.8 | 10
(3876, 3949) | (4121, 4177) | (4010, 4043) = -3.9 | 10.3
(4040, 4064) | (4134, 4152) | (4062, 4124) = 5.3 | 11.4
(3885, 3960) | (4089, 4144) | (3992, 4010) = -0.6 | 9.92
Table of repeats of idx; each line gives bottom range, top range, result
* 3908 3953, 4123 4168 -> 1.19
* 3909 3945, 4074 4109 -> 1.14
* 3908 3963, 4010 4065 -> 1.18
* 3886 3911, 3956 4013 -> 1.15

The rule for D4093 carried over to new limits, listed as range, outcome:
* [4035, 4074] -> 10.8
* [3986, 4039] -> 9.1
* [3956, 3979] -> 9.04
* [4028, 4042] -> 11.8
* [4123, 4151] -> 9.81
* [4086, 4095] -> 10.2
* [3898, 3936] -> 7.29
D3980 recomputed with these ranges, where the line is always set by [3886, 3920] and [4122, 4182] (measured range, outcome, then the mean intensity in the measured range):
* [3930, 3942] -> 1.78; 8.37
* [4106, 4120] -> 1.84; 9.18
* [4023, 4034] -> -1.69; 11.8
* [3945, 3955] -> -1.04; 10.9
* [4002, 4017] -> -1.18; 10.9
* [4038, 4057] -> -2.68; 11.7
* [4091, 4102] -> 0.76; 9.77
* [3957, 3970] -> -0.69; 10.5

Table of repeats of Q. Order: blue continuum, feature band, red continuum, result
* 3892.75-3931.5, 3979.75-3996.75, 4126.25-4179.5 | 0.0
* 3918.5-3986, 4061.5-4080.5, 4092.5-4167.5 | -3.3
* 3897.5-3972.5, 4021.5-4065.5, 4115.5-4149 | -5.0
